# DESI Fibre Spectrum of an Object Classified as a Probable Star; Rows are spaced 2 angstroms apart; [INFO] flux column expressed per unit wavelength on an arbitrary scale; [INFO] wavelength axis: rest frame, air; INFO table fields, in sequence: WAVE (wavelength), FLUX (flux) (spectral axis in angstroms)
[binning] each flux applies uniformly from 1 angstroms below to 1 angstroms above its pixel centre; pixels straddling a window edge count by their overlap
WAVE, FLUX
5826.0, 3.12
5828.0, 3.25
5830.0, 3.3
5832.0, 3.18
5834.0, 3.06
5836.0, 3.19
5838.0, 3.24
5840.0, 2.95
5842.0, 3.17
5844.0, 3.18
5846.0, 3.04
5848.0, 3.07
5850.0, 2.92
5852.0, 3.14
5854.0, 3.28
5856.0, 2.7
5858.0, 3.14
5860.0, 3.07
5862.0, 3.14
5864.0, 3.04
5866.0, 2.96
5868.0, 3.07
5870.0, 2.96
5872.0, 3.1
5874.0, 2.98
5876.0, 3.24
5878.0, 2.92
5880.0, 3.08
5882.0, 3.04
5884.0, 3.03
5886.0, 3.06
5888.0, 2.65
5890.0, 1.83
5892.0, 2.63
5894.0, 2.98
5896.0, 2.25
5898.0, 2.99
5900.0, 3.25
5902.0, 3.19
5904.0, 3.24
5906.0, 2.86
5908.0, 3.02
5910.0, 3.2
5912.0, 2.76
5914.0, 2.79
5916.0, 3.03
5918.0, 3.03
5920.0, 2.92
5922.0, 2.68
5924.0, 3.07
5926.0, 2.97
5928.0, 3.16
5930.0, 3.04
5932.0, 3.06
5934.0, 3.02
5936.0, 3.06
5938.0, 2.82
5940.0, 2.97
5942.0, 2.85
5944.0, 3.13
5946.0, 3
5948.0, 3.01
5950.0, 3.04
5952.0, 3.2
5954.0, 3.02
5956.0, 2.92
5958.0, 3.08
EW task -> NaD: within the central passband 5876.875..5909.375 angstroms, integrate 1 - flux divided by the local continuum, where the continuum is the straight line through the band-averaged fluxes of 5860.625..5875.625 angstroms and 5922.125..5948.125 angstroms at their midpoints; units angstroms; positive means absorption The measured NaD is 1.6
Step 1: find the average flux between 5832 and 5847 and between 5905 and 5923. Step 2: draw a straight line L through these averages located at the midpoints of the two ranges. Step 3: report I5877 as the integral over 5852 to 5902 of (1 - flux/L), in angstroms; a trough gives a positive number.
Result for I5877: 1.3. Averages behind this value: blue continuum 3.12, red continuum 2.92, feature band 2.94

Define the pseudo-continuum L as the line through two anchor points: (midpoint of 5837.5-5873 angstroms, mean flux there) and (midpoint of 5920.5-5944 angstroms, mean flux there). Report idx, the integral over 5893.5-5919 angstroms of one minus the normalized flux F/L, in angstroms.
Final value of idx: 0.3 angstroms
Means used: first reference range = 3.06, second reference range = 2.98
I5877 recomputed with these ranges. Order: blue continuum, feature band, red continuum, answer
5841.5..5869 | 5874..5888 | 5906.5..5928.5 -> 0.0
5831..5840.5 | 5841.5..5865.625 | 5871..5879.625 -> 0.2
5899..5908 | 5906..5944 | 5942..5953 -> 1.5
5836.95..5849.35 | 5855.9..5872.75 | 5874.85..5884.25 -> 0.2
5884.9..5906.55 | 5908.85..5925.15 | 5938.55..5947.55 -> -0.3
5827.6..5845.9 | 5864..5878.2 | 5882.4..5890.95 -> -1.1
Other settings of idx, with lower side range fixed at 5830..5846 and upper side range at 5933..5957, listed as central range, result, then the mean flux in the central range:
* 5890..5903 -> 1.12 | 2.8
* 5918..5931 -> 0.22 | 2.98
